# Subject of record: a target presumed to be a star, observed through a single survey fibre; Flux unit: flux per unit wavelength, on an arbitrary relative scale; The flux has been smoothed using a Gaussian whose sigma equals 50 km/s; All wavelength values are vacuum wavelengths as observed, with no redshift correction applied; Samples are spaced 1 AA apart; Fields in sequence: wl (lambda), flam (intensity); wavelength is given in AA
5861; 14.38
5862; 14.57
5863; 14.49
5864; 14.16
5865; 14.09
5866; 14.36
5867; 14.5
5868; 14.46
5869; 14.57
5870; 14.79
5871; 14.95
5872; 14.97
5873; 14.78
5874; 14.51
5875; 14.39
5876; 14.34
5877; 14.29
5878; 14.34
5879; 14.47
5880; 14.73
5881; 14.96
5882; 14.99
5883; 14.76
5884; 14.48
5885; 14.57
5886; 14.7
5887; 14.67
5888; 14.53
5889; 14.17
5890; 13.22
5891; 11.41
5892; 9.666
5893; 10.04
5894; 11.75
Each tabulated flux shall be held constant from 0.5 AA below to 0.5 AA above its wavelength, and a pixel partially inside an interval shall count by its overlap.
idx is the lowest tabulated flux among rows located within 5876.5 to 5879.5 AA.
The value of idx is 14.29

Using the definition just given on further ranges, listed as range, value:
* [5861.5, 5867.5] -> 14.09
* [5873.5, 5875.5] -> 14.39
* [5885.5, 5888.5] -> 14.53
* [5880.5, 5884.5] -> 14.48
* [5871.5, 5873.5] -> 14.78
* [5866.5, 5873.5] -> 14.46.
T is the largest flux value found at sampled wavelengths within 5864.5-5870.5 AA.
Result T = 14.79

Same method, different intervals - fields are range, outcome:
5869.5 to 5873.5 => 14.97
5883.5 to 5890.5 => 14.7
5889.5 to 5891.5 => 13.22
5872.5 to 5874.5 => 14.78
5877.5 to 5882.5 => 14.99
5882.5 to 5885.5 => 14.76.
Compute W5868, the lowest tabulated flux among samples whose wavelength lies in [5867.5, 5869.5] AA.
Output 14.46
